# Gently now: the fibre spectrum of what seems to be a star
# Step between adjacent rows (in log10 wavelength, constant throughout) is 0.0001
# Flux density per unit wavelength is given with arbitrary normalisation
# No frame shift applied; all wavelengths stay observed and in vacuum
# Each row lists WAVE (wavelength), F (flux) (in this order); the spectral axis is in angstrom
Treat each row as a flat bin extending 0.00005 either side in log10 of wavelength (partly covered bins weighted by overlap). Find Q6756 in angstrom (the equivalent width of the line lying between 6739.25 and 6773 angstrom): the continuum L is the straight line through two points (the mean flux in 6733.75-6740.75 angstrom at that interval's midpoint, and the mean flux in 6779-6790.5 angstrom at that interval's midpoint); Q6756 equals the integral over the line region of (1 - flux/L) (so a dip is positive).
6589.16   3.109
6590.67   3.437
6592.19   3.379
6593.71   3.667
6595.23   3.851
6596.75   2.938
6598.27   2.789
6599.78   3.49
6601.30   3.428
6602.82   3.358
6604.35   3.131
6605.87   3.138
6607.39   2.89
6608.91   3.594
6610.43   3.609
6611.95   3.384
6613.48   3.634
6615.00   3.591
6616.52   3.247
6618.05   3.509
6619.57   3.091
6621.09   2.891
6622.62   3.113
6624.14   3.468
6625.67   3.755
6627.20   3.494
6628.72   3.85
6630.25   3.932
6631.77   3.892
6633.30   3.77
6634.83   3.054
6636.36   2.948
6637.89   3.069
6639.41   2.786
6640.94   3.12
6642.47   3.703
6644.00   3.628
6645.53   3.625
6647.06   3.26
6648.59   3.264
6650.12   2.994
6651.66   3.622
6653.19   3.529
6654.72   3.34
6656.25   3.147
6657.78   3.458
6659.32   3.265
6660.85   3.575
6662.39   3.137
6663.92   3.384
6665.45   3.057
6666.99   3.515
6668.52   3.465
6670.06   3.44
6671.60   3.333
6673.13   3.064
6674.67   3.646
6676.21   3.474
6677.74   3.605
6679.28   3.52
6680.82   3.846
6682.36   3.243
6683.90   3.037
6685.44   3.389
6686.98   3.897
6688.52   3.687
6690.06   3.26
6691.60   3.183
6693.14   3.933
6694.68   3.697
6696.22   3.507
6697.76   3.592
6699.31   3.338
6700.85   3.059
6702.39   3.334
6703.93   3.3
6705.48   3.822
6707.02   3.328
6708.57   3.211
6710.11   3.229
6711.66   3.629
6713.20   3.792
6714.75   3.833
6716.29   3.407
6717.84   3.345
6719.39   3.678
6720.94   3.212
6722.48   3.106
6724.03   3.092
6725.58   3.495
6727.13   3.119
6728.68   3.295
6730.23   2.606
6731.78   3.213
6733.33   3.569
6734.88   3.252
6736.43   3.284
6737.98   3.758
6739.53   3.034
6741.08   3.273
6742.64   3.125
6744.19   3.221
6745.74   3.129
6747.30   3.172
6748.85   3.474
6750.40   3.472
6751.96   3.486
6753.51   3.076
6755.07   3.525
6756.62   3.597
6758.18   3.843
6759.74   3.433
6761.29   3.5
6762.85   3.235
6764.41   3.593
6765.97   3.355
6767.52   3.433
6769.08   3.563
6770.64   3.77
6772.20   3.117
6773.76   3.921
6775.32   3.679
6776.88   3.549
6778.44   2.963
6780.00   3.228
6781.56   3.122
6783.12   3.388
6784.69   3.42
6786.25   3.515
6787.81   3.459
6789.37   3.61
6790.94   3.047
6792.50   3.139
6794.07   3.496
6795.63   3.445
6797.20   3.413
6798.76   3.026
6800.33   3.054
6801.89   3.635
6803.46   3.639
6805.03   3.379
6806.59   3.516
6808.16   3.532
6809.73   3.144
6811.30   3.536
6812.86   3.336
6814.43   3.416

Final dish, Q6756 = -0.3 angstrom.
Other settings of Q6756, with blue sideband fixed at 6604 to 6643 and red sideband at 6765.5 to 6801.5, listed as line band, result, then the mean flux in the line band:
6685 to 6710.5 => -0.6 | 3.46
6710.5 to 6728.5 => -0.2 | 3.42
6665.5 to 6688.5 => -0.6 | 3.46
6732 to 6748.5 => 0.5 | 3.28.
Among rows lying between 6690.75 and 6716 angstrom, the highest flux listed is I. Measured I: 3.933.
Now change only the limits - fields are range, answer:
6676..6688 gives 3.897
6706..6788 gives 3.921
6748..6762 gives 3.843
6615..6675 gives 3.932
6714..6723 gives 3.833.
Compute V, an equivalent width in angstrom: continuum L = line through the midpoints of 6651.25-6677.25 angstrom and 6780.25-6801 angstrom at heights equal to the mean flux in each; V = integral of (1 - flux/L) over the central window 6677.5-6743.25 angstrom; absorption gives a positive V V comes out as -0.8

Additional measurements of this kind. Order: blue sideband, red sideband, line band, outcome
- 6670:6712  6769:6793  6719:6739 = 0.92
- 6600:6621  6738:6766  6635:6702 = -0.57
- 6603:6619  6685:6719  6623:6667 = 0.22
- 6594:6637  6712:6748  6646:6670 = 0.14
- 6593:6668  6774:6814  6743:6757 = 0.16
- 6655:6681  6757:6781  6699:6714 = 0.09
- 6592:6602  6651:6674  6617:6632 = -0.54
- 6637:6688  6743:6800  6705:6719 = -0.51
